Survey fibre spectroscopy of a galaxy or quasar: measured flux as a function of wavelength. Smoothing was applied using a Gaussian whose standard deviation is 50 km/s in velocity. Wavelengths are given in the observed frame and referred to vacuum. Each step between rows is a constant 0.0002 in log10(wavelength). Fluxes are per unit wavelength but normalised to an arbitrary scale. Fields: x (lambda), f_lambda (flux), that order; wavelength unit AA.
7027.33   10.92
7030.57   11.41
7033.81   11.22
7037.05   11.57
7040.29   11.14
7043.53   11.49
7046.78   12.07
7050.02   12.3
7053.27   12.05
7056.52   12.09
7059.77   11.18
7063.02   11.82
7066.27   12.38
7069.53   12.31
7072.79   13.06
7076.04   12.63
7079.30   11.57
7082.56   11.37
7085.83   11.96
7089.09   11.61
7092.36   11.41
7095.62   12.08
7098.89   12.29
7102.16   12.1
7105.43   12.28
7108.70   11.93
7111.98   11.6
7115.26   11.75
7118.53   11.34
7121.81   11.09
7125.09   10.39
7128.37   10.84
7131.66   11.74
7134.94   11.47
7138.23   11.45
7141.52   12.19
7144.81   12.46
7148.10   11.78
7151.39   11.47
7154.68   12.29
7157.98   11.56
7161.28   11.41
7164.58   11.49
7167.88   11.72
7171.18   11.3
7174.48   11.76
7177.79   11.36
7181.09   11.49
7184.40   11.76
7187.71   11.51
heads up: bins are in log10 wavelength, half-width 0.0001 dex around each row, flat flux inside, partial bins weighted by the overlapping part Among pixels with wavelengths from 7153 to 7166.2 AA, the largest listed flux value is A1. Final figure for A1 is 12.29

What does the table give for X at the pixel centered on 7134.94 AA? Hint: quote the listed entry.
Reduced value 11.47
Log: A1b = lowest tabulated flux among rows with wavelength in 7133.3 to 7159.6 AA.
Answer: 11.45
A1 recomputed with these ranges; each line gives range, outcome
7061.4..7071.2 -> 12.38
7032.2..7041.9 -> 11.57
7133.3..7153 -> 12.46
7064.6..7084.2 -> 13.06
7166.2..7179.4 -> 11.76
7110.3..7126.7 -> 11.75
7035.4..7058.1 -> 12.3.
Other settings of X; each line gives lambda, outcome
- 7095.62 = 12.08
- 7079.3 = 11.57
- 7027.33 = 10.92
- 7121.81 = 11.09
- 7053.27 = 12.05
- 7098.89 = 12.29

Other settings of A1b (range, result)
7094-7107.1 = 12.08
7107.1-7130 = 10.39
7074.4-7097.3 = 11.37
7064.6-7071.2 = 12.31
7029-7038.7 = 11.22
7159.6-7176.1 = 11.3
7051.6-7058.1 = 12.05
